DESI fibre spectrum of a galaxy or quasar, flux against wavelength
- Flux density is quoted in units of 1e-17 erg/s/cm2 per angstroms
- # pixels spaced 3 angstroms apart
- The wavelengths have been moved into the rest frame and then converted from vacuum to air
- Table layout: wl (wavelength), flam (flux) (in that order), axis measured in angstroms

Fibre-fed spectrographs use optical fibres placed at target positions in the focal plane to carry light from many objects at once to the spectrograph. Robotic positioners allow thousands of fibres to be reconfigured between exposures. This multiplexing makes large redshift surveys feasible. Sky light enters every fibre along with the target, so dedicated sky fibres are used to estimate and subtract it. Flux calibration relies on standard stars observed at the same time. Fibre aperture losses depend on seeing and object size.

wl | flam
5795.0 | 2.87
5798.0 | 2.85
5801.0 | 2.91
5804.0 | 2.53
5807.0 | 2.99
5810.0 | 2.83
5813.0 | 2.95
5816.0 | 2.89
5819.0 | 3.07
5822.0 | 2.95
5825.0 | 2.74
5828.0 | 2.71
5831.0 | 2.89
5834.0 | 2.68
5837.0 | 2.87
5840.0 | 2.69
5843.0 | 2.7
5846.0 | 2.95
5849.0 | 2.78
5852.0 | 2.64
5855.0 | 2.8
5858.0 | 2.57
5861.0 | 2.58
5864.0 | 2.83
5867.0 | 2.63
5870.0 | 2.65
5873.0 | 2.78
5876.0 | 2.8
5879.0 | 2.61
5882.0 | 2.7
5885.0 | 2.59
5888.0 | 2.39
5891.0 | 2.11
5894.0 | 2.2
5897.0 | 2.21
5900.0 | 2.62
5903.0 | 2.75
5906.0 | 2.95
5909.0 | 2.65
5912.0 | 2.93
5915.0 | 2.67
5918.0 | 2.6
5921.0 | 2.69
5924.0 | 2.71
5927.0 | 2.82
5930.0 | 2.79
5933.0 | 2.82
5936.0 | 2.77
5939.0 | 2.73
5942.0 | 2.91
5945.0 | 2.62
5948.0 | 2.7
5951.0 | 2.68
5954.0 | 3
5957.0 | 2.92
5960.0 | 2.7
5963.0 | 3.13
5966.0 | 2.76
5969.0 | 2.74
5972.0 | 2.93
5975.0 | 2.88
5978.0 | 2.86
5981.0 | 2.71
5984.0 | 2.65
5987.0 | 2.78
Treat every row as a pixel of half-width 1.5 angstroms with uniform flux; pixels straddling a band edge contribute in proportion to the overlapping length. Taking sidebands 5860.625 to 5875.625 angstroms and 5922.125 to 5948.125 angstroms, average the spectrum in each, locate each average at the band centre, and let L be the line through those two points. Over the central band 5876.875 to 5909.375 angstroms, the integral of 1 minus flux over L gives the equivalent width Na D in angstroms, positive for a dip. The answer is 2.44 angstroms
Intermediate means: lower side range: 2.71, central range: 2.53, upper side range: 2.77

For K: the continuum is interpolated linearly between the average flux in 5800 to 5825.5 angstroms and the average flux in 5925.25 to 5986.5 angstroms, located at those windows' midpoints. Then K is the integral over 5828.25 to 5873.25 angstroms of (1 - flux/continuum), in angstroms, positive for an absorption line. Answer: 2.0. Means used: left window 2.88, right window 2.81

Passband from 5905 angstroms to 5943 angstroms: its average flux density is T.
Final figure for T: 2.77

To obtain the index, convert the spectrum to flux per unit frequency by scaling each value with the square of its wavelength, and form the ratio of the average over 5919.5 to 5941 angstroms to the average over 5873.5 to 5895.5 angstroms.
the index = 1.1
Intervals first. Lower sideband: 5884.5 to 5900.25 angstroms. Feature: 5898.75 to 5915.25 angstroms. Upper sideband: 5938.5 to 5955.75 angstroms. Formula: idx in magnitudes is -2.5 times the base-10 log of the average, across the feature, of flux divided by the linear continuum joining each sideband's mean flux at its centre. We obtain -0.14 mag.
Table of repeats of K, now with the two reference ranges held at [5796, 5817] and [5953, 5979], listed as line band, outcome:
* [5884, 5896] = 2.3 angstroms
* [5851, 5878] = 1.5 angstroms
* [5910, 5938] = 1.1 angstroms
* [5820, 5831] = 0.1 angstroms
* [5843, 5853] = 0.3 angstroms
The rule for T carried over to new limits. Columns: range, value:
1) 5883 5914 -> 2.54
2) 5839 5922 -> 2.64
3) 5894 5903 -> 2.44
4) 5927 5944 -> 2.8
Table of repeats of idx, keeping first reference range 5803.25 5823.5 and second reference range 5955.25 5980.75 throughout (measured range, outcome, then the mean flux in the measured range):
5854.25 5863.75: 0.09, 2.66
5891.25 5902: 0.23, 2.34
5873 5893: 0.14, 2.54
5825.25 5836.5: 0.05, 2.77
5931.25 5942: 0.03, 2.79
